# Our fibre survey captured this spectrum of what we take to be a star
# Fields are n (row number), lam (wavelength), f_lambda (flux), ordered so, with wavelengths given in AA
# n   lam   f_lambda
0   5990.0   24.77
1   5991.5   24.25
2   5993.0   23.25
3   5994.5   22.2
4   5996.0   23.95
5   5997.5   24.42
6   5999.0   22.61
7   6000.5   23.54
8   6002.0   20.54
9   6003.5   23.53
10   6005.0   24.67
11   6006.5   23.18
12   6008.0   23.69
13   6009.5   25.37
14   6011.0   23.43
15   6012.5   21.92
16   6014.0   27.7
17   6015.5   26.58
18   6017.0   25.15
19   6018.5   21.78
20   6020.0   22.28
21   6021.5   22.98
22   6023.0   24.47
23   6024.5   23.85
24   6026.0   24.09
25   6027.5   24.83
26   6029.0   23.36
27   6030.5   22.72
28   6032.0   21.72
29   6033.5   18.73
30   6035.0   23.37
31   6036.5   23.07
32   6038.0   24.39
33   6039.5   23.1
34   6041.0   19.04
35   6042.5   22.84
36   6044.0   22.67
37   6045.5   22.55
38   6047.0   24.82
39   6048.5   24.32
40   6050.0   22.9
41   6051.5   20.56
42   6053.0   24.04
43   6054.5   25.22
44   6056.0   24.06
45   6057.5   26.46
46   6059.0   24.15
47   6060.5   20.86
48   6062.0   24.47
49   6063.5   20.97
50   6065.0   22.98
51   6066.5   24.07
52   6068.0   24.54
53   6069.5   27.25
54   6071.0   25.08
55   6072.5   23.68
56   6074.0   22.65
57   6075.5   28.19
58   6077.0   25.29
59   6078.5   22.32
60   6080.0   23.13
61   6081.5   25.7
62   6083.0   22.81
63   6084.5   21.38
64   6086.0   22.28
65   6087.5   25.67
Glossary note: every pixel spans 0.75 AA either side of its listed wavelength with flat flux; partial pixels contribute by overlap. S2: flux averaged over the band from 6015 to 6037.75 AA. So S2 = 23.3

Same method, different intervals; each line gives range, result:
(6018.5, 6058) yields 23.1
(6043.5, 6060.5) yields 23.7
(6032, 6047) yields 22.3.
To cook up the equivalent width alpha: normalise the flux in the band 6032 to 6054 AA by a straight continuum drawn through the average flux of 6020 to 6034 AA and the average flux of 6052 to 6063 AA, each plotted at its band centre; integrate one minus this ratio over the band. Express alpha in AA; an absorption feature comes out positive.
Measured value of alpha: 0.9 AA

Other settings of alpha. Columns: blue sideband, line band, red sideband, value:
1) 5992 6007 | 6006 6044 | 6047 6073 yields 0.3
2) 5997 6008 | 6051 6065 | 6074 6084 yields 0.3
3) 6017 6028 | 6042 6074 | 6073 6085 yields 0.1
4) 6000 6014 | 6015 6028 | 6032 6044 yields -0.6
